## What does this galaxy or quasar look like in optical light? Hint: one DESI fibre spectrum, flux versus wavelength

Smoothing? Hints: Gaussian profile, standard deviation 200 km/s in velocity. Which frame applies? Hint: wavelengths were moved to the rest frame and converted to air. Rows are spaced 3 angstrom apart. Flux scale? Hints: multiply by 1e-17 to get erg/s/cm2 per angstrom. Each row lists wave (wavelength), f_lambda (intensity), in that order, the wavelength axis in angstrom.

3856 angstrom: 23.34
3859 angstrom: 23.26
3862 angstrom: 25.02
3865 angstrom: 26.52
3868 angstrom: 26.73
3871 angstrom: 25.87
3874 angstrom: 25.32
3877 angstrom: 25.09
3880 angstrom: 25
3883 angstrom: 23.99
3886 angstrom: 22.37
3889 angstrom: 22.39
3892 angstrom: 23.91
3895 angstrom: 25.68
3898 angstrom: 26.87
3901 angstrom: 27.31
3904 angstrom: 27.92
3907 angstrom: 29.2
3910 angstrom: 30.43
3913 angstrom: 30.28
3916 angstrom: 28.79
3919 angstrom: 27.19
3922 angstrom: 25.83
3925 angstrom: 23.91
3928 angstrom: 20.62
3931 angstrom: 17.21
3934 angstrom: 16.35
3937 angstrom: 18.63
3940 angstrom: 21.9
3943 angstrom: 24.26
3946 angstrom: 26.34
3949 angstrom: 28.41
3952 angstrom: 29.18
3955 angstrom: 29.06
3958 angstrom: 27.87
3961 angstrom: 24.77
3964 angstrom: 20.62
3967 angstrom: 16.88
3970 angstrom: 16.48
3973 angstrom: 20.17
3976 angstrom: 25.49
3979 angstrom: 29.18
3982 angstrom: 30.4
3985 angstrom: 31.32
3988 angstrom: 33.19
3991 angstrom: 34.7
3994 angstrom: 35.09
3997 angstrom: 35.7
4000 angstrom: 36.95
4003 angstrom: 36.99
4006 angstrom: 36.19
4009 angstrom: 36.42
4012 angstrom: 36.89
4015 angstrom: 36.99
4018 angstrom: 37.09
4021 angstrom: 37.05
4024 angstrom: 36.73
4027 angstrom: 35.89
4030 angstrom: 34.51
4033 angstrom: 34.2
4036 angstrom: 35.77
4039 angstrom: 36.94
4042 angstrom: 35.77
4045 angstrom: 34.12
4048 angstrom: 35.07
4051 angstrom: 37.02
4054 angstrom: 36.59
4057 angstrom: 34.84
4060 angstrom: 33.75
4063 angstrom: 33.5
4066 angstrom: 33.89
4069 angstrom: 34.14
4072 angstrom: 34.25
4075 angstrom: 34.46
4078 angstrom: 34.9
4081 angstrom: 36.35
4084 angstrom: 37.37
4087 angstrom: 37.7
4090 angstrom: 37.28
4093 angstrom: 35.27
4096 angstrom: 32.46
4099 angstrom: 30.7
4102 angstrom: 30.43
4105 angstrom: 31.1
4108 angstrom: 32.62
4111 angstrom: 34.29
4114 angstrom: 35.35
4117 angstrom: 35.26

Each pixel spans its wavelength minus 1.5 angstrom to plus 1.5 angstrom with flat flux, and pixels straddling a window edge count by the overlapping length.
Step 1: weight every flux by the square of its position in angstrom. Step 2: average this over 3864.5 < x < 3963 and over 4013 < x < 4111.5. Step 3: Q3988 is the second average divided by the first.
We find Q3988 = 1.49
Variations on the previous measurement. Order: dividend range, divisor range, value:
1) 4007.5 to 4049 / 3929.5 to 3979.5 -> 1.62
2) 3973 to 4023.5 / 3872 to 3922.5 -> 1.36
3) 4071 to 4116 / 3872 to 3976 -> 1.53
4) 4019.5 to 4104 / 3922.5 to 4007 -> 1.38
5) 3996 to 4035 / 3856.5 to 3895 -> 1.58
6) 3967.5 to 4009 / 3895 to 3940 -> 1.28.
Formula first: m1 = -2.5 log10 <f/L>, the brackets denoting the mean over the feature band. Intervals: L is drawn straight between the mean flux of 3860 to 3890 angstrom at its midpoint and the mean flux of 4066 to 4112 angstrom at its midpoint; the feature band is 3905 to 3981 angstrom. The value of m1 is 0.138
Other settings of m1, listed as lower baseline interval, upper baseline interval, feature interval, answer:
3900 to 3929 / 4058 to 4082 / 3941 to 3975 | 0.21 mag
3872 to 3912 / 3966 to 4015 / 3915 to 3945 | 0.23 mag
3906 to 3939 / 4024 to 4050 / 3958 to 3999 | 0.10 mag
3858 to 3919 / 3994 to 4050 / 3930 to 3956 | 0.28 mag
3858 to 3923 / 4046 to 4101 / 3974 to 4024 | -0.10 mag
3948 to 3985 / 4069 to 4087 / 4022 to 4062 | -0.11 mag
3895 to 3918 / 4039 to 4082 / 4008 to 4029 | -0.11 mag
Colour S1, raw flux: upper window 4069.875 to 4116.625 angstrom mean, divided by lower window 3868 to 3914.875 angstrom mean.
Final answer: 1.3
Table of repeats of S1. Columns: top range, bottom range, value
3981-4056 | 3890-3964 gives 1.40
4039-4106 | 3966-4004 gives 1.18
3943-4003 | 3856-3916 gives 1.08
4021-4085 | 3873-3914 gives 1.35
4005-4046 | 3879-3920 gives 1.36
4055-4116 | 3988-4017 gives 0.95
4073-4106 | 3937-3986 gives 1.38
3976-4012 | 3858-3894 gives 1.38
